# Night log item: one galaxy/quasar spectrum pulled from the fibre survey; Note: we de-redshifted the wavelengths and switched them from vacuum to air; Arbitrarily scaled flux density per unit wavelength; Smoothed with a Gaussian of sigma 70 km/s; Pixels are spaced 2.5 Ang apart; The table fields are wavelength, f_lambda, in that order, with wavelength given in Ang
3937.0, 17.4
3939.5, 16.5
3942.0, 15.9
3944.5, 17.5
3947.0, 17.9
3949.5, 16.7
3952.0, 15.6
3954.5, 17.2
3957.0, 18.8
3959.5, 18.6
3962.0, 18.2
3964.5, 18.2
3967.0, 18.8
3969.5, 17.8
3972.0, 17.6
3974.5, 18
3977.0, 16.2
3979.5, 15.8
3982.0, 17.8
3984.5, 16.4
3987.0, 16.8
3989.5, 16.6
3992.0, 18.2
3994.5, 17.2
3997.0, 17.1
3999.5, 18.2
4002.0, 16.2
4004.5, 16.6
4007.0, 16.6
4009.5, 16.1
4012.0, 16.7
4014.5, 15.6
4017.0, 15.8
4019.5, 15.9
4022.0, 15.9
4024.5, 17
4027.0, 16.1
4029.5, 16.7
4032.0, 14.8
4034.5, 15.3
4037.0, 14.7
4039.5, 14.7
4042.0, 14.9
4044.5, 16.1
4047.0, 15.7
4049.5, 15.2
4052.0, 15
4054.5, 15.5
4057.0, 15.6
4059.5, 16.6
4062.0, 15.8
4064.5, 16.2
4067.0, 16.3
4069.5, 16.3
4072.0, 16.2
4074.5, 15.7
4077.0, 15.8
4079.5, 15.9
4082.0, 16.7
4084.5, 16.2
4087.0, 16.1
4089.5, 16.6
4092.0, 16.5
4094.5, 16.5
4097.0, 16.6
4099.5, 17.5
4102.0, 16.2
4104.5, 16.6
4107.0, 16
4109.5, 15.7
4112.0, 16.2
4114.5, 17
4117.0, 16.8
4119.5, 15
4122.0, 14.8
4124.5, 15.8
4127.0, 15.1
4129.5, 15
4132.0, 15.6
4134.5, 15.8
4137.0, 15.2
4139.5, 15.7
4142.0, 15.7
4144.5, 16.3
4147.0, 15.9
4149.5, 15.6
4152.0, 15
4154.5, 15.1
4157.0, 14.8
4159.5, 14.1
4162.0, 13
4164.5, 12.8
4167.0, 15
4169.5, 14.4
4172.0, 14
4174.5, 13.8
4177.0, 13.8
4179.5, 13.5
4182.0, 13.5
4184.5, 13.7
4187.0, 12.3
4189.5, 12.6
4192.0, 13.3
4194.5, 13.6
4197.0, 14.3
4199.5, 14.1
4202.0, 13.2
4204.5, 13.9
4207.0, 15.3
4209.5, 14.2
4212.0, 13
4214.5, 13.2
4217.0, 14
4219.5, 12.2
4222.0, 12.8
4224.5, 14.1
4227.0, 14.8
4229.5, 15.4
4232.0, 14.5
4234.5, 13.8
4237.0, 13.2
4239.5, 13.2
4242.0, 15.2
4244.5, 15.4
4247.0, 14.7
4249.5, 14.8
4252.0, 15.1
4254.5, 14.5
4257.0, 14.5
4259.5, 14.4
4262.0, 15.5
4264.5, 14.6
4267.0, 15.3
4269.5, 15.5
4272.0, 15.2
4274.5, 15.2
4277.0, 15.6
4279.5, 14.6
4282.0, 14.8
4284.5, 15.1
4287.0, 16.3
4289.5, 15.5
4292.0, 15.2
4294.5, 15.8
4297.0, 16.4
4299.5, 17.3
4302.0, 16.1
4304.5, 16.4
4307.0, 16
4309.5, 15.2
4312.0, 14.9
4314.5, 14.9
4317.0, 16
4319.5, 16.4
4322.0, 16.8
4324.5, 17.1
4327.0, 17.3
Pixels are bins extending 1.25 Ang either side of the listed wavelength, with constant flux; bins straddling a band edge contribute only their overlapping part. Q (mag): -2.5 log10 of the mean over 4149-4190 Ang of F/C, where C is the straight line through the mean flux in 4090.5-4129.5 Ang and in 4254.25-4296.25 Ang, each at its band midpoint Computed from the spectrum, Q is 0.135 mag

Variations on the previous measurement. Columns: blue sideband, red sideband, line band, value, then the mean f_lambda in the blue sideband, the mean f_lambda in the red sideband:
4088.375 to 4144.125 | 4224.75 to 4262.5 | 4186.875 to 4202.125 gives 0.129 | 16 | 14.6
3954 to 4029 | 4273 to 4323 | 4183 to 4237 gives 0.174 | 17.1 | 15.7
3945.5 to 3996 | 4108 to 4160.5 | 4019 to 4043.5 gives 0.076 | 17.4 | 15.5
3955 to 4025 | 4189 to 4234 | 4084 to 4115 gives -0.065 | 17.1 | 13.8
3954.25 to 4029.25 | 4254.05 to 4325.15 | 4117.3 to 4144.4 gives 0.061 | 17.1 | 15.6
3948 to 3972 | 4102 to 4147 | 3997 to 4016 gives 0.039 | 17.8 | 15.8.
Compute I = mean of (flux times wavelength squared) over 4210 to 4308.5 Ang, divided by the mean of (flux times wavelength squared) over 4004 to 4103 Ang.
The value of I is 1.0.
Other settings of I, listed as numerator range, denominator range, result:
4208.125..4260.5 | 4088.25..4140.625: 0.94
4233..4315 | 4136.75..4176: 1.09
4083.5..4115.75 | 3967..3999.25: 1.01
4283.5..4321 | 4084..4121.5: 1.07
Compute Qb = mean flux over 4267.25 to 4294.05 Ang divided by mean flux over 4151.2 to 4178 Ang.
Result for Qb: 1.08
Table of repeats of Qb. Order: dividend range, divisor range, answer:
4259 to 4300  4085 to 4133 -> 0.96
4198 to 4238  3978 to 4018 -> 0.83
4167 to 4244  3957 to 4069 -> 0.84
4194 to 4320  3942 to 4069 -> 0.89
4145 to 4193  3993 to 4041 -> 0.87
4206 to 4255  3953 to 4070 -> 0.86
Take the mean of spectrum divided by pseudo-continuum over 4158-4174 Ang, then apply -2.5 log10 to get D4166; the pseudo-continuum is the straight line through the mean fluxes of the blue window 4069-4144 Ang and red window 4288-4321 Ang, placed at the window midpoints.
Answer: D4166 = 0.15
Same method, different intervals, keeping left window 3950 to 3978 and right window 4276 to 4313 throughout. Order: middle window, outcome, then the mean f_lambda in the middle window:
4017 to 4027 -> 0.076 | 16.2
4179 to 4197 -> 0.225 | 13.3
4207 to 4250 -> 0.147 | 14.1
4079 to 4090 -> 0.044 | 16.3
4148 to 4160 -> 0.107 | 15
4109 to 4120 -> 0.036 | 16.2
